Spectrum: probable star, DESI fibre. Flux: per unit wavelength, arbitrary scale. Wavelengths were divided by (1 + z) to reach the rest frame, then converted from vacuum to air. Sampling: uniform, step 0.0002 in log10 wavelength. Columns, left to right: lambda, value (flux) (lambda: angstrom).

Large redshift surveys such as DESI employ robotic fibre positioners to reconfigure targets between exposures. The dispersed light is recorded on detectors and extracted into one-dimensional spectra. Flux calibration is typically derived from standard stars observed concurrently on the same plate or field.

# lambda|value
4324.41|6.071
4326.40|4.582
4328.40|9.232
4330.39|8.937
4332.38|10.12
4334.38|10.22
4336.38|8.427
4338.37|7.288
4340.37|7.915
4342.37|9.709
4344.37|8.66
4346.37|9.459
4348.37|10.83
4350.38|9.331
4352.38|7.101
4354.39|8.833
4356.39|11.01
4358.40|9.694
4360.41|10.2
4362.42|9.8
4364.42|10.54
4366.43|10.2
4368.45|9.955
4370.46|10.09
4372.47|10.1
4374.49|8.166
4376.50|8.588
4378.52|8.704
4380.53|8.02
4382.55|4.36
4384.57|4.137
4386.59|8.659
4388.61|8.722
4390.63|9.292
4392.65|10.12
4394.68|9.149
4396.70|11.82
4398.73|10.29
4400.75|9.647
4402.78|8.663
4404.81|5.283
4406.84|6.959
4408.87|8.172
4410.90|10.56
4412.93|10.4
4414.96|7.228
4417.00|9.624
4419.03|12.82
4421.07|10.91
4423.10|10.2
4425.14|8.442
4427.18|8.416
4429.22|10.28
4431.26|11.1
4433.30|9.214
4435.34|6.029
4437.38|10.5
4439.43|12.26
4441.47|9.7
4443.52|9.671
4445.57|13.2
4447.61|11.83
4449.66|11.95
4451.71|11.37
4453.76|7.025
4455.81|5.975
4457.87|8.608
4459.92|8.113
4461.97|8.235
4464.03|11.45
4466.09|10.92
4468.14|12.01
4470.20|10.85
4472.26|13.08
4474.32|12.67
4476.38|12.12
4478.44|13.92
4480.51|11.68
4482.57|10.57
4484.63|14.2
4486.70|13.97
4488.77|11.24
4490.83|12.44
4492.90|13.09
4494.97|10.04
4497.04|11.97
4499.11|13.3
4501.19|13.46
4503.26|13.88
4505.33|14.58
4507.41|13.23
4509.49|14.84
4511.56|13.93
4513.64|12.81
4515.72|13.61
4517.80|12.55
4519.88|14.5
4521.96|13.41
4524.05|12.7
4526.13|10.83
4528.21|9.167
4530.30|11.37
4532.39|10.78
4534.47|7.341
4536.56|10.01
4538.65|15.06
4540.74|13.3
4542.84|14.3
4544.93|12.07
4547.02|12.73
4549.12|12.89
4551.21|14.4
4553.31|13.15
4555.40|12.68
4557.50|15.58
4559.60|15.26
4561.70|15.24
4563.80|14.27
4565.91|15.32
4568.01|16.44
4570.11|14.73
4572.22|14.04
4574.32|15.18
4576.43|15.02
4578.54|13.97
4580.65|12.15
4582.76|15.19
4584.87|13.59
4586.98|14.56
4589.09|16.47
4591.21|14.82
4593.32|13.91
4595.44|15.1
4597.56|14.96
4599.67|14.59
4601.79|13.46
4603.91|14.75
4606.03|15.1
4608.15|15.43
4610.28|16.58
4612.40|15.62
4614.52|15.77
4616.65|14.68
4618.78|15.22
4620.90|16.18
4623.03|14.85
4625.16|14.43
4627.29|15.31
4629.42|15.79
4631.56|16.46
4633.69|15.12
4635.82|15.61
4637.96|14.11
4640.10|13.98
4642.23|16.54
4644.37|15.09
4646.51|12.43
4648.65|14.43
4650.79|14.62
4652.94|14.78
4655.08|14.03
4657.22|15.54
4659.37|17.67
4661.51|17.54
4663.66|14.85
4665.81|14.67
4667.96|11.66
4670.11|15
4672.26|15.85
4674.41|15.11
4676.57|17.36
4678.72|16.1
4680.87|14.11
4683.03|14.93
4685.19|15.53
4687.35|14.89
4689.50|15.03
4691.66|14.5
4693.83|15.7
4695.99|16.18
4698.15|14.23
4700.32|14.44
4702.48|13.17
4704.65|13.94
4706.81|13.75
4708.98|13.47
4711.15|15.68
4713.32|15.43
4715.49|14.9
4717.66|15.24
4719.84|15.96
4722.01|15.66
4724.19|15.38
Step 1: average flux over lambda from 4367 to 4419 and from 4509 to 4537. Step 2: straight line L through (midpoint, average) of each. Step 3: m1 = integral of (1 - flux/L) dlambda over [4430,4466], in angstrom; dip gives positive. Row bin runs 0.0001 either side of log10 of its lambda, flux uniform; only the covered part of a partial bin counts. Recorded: 1.1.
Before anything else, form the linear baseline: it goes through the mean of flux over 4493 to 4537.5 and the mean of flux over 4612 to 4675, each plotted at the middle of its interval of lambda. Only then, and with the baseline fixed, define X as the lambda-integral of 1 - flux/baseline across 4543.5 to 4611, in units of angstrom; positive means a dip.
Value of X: -4.0 angstrom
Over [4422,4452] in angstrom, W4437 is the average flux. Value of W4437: 10.3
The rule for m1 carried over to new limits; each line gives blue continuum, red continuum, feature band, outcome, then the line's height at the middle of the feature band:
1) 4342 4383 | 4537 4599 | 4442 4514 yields 2.3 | 12.1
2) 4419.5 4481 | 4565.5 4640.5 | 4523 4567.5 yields 1.5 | 13.2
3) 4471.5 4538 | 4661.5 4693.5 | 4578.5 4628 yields -3.3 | 13.9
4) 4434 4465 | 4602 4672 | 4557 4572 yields -2.5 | 13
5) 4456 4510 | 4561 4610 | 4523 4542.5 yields 3.0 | 13.3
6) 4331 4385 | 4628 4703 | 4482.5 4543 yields -2.6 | 12.1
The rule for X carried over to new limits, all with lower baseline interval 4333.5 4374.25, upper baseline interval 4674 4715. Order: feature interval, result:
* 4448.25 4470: 2.9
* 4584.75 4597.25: -1.5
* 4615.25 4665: -4.1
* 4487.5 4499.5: -0.3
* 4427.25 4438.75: 1.4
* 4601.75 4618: -2.1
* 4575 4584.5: -0.7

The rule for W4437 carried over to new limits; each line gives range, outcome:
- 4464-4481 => 12.1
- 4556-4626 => 14.9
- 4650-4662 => 15.6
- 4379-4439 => 8.97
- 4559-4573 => 15.1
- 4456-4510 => 12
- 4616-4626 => 15.1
